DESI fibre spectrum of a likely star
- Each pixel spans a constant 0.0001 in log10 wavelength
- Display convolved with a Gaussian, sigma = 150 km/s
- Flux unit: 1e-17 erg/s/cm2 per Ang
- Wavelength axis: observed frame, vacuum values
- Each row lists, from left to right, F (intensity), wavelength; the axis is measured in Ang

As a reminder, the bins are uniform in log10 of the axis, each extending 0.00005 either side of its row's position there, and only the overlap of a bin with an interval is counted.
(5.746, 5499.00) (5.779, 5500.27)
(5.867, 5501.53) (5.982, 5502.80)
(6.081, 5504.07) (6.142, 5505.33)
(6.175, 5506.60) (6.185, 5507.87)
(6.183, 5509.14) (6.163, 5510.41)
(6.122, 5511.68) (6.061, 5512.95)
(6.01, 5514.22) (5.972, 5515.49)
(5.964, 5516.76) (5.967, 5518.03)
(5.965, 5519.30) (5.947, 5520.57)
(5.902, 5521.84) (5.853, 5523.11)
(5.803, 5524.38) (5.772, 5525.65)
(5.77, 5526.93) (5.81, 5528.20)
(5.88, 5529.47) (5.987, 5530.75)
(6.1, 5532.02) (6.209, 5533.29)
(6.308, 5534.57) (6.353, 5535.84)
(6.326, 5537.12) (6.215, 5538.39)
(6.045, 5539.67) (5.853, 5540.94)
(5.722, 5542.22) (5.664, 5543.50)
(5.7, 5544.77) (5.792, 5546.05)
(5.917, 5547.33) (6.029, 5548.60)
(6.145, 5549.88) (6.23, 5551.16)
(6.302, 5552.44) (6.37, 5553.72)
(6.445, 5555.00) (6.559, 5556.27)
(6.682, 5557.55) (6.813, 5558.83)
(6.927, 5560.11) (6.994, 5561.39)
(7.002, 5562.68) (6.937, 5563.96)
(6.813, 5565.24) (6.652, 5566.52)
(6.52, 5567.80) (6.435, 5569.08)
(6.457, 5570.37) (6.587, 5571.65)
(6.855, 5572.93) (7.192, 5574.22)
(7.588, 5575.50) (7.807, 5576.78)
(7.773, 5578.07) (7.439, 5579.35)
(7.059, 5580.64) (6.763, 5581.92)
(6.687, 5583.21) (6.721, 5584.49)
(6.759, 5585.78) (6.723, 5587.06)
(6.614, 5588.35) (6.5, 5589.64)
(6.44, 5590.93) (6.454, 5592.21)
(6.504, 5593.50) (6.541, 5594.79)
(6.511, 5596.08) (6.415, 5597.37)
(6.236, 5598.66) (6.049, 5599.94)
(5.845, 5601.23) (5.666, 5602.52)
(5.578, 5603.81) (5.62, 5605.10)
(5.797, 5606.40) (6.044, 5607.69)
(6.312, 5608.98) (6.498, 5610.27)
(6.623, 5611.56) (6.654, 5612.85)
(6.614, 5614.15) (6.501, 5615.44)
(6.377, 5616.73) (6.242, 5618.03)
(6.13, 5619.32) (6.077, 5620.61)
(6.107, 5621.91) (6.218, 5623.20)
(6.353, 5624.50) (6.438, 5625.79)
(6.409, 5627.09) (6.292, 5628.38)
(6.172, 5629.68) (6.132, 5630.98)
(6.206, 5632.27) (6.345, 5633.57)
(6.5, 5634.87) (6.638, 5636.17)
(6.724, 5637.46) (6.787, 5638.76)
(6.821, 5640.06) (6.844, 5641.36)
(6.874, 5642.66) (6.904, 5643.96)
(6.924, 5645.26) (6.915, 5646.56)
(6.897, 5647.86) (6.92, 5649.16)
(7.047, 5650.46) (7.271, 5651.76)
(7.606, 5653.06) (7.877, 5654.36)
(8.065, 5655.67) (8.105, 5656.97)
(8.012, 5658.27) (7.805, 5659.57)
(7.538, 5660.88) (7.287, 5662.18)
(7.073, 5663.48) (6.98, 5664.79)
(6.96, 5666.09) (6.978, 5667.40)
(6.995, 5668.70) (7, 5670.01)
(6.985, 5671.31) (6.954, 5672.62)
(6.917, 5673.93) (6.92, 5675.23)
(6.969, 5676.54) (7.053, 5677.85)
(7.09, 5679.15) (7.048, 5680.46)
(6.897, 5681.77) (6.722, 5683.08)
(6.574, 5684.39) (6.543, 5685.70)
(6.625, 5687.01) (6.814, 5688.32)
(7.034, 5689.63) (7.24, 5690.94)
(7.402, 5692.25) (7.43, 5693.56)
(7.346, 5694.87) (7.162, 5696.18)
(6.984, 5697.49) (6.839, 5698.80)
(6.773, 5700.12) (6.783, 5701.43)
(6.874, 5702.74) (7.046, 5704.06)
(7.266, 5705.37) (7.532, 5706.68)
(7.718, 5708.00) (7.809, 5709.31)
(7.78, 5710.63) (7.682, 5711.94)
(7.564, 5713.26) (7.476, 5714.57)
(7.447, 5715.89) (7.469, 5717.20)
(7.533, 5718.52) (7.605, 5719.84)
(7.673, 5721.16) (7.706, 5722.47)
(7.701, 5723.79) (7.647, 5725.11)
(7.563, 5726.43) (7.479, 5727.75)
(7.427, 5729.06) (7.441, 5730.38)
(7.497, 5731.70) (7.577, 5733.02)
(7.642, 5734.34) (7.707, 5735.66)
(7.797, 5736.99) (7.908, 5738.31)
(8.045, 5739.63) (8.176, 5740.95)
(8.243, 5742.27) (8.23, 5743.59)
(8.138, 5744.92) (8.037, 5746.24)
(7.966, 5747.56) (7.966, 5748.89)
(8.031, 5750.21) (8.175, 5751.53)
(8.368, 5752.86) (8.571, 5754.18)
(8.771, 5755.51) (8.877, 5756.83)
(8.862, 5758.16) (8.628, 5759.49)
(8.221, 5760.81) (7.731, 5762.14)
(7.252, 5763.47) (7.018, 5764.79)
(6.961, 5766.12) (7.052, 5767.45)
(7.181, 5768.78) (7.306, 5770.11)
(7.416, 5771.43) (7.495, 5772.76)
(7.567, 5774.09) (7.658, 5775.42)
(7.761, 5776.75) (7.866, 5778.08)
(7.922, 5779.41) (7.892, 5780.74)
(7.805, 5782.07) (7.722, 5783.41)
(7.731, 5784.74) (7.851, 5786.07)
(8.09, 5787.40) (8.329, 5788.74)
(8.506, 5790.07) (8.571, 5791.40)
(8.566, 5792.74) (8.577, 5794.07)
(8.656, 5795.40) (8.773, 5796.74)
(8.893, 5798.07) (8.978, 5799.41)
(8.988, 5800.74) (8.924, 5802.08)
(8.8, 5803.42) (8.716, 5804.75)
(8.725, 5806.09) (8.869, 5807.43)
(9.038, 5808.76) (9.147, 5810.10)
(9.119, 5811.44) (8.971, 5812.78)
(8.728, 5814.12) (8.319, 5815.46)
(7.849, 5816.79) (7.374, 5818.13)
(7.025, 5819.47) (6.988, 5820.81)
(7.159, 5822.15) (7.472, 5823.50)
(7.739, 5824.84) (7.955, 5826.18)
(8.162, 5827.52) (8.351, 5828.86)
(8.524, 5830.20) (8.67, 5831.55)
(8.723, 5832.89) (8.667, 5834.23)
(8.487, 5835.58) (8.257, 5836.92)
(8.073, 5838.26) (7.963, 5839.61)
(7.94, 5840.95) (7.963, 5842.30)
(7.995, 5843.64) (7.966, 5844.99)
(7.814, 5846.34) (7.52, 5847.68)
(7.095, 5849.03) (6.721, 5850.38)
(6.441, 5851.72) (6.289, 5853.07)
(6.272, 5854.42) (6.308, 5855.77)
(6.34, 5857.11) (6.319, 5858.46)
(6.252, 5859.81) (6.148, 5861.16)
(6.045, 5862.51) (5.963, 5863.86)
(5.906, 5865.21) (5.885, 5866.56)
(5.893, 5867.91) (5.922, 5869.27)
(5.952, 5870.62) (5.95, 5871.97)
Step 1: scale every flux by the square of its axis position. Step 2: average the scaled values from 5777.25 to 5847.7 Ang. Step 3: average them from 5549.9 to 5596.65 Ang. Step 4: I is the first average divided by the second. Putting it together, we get 1.3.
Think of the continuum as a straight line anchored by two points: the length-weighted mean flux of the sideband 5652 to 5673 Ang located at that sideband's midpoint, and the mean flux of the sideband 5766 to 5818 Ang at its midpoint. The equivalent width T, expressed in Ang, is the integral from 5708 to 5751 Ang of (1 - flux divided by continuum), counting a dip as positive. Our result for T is 0.5 Ang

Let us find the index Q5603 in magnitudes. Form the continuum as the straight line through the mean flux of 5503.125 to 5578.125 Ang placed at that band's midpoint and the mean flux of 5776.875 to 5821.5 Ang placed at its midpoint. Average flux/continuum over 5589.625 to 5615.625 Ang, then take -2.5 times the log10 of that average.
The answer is 0.090 mag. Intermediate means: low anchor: 6.29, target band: 6.25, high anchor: 8.37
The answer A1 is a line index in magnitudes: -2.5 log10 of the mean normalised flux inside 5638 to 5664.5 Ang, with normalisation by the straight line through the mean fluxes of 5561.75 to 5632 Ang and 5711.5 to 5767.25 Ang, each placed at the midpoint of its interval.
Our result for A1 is -0.04 mag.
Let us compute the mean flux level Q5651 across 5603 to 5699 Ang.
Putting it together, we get 6.81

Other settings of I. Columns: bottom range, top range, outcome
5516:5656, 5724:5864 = 1.31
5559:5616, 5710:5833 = 1.30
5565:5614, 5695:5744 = 1.20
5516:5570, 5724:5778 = 1.36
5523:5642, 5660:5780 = 1.23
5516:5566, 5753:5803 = 1.42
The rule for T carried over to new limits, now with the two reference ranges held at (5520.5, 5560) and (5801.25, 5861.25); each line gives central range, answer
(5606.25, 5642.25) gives 1.1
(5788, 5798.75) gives -1.4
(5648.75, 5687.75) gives -1.7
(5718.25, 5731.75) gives -0.7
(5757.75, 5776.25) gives -0.3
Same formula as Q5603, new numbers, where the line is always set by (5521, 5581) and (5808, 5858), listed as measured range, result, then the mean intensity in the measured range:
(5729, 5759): -0.099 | 8.08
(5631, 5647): 0.027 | 6.68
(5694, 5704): 0.026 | 6.98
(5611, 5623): 0.063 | 6.36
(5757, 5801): -0.062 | 8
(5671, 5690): 0.029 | 6.87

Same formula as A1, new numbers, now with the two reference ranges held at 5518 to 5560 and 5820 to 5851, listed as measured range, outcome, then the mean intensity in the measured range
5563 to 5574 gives -0.07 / 6.69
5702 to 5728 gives -0.05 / 7.53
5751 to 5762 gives -0.15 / 8.52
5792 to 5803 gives -0.15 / 8.79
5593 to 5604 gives 0.05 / 6.17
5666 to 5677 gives -0.01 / 6.96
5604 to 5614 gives 0.05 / 6.21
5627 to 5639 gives 0.04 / 6.41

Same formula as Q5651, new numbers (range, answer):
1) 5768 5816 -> 8.32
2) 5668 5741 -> 7.3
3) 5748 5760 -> 8.46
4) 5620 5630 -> 6.26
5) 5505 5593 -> 6.38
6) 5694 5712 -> 7.25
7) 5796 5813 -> 8.91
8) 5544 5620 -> 6.51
